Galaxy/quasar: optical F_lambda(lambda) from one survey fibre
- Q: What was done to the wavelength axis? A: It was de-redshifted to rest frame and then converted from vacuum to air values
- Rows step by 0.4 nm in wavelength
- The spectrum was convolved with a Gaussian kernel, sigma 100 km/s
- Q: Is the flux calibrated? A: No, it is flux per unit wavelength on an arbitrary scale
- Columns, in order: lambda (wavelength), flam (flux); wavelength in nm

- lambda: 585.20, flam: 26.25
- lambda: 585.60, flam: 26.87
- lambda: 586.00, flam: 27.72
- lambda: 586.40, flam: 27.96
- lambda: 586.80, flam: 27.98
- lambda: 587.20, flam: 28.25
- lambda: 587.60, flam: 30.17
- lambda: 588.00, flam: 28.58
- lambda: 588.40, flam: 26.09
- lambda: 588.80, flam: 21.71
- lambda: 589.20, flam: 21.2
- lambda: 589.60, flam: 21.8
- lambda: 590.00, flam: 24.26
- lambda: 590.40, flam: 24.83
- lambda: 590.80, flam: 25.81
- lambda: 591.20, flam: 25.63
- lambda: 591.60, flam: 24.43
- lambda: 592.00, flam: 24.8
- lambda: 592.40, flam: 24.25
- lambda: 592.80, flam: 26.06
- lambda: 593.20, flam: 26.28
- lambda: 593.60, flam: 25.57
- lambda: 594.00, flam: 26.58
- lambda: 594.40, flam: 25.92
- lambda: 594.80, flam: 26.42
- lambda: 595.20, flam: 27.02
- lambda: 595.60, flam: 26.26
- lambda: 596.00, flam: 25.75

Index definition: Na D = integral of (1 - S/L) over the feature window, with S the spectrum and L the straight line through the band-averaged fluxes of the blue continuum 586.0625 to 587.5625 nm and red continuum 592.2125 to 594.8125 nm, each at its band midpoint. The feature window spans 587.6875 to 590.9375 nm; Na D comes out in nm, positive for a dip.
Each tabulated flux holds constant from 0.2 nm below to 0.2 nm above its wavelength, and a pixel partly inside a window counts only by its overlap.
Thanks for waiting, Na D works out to 0.34 nm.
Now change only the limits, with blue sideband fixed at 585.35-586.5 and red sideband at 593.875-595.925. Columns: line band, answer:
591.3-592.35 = 0.082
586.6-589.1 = 0.029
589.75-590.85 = 0.090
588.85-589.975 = 0.211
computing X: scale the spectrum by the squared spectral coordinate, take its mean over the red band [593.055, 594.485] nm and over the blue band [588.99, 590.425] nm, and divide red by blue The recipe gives 1.16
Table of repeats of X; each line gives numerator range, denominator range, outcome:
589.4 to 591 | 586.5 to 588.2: 0.85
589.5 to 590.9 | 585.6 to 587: 0.89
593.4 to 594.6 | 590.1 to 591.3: 1.04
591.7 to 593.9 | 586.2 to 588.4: 0.91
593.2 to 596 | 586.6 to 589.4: 1.02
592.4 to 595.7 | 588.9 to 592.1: 1.10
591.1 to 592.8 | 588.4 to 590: 1.12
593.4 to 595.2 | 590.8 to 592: 1.05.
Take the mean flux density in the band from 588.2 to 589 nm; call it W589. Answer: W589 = 23.9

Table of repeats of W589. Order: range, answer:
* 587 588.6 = 28.3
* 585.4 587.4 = 27.8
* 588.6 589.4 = 21.5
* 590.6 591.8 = 25.3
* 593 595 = 26.2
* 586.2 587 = 28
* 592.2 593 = 25.2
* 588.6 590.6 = 22.8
